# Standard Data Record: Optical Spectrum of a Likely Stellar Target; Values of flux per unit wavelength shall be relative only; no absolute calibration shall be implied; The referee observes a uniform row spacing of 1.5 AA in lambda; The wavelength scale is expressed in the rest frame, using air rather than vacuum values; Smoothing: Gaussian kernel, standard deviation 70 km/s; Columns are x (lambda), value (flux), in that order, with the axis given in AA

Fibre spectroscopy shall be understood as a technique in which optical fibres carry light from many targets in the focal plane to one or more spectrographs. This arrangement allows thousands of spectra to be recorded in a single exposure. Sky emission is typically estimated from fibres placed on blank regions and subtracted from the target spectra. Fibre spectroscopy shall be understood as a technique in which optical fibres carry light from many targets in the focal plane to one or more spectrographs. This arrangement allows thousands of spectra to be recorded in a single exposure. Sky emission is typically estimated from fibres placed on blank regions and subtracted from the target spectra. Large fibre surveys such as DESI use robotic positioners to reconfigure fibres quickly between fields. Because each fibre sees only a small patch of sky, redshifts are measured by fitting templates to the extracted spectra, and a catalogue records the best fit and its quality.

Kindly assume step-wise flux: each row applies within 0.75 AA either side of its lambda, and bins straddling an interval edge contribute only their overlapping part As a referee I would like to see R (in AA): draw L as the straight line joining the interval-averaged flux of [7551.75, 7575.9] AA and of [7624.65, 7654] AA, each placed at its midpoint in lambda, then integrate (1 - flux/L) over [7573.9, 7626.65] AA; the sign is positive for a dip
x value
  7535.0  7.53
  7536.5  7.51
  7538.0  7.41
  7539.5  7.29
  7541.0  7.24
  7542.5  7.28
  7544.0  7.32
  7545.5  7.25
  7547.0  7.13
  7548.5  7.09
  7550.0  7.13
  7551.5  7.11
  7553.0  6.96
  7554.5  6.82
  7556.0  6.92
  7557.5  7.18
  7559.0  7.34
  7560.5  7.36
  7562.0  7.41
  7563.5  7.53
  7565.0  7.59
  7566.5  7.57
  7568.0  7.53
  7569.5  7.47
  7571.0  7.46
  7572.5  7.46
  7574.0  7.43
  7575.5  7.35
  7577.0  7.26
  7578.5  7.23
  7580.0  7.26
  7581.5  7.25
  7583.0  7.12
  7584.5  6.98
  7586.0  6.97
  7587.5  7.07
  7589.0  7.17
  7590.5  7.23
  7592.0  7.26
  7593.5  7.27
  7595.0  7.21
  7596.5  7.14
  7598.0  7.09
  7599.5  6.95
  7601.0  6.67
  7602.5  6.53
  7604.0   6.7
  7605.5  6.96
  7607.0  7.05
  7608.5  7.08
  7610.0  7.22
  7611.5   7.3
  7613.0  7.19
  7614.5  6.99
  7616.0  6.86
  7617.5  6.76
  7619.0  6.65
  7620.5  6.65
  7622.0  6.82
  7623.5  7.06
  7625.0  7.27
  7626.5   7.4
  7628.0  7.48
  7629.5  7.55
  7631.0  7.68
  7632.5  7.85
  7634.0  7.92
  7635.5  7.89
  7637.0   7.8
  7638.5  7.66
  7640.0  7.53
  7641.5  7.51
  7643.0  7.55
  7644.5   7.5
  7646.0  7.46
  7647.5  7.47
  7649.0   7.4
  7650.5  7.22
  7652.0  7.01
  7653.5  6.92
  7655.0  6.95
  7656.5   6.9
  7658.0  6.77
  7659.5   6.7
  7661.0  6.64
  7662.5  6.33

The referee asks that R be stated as 2.56 AA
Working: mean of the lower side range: 7.33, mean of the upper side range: 7.51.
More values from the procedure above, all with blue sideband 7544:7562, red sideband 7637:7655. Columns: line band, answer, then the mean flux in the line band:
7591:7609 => 0.7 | 6.99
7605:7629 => 0.8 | 7.05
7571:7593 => 0.0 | 7.23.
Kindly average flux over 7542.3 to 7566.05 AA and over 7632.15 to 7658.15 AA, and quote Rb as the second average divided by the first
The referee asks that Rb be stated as 1.03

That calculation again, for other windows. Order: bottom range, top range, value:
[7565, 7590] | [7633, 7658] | 1.01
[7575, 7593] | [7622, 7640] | 1.05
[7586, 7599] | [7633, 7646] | 1.07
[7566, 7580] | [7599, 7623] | 0.93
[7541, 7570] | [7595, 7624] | 0.96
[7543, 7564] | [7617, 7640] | 1.03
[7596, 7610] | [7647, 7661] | 1.01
